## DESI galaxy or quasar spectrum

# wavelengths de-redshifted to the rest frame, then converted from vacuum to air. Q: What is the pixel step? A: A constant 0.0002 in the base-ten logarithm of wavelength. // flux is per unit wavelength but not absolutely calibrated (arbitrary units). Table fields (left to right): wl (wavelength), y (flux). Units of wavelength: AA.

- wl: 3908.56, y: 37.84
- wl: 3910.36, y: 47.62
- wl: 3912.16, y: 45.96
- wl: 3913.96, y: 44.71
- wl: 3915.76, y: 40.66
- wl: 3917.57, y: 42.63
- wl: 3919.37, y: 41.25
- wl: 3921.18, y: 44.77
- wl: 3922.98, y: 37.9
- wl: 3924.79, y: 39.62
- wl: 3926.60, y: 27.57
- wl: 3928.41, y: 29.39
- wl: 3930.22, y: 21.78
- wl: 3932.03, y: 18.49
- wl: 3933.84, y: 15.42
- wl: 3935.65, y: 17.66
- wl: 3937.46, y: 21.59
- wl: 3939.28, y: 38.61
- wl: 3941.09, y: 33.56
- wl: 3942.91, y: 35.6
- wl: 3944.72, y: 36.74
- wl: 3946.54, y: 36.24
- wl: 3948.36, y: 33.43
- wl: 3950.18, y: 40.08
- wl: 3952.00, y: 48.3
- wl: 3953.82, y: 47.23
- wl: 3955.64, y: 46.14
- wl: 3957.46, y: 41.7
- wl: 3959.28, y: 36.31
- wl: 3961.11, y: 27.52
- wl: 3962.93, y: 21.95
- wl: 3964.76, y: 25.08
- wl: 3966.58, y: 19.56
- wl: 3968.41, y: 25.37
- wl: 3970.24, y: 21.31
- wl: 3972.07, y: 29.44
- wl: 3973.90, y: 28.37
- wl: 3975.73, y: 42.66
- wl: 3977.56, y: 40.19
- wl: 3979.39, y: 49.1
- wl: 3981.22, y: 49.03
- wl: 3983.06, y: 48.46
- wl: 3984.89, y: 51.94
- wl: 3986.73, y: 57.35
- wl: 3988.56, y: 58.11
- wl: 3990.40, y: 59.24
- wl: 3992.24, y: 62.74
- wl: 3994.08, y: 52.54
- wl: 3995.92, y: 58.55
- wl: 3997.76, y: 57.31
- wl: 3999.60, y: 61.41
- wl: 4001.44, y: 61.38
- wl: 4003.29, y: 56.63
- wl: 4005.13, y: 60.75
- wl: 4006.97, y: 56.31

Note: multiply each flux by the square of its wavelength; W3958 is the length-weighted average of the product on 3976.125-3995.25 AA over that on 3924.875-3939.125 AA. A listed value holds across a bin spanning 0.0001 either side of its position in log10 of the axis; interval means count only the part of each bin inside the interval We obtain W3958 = 2.3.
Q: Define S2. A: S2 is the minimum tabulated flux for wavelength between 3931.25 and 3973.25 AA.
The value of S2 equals 15.42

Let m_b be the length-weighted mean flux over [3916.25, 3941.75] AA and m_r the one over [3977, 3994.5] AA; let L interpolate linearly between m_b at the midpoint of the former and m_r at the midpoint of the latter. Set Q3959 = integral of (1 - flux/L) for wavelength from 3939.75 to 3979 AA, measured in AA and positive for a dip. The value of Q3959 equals 7.11 AA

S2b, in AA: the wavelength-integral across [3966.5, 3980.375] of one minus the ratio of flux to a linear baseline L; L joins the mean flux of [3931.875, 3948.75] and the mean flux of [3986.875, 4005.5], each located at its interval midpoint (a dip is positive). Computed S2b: 4.2 AA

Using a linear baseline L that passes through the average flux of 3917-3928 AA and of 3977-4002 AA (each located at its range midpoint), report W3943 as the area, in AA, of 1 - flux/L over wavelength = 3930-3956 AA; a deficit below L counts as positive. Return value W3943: 6.6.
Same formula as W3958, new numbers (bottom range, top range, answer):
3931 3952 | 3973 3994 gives 1.67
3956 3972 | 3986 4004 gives 2.12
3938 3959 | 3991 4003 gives 1.53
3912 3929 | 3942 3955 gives 1.03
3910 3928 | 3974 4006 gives 1.37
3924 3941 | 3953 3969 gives 1.27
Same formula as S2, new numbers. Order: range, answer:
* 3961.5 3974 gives 19.56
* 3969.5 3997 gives 21.31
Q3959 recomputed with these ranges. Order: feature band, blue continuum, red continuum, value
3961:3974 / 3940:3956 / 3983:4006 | 6.3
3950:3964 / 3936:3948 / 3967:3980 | -2.3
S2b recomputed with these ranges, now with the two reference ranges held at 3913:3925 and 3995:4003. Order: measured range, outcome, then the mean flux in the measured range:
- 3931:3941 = 4.9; 23.3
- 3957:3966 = 3.8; 29.6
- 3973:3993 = 2.3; 49.7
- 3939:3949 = 2.5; 35.6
